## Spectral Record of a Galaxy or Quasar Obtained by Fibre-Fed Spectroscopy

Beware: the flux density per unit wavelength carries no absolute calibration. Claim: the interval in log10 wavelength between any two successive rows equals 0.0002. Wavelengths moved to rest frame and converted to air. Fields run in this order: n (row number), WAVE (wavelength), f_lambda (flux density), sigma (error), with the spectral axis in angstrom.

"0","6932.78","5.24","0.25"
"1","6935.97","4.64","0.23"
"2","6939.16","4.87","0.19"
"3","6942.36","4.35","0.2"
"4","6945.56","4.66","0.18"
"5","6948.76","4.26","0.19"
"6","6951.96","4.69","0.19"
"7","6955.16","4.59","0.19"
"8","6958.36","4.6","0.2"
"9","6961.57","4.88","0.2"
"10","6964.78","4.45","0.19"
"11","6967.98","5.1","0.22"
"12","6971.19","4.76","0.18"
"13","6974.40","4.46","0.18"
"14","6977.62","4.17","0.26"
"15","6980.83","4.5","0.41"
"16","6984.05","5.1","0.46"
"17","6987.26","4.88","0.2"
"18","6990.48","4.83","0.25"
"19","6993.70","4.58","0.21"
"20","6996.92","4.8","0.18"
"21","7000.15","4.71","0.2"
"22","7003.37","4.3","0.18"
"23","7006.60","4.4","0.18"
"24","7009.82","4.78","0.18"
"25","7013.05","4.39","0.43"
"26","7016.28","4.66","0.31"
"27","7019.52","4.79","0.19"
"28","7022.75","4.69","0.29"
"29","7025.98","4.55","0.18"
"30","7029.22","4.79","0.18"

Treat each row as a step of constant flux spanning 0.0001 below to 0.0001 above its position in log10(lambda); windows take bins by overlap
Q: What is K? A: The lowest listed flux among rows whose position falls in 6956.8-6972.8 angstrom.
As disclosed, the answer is 4.45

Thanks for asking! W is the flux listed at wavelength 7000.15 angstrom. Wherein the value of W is 4.71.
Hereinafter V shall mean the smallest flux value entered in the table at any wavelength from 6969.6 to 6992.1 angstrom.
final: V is 4.17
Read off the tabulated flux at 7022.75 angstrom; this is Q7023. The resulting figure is 4.69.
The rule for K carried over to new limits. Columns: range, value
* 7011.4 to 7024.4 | 4.39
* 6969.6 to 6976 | 4.46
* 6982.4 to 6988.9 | 4.88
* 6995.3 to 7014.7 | 4.3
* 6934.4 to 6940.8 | 4.64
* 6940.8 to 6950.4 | 4.26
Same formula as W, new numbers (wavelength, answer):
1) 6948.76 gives 4.26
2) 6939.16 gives 4.87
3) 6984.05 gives 5.1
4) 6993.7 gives 4.58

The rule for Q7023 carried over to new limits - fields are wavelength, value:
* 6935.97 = 4.64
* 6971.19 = 4.76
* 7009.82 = 4.78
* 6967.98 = 5.1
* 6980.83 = 4.5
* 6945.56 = 4.66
